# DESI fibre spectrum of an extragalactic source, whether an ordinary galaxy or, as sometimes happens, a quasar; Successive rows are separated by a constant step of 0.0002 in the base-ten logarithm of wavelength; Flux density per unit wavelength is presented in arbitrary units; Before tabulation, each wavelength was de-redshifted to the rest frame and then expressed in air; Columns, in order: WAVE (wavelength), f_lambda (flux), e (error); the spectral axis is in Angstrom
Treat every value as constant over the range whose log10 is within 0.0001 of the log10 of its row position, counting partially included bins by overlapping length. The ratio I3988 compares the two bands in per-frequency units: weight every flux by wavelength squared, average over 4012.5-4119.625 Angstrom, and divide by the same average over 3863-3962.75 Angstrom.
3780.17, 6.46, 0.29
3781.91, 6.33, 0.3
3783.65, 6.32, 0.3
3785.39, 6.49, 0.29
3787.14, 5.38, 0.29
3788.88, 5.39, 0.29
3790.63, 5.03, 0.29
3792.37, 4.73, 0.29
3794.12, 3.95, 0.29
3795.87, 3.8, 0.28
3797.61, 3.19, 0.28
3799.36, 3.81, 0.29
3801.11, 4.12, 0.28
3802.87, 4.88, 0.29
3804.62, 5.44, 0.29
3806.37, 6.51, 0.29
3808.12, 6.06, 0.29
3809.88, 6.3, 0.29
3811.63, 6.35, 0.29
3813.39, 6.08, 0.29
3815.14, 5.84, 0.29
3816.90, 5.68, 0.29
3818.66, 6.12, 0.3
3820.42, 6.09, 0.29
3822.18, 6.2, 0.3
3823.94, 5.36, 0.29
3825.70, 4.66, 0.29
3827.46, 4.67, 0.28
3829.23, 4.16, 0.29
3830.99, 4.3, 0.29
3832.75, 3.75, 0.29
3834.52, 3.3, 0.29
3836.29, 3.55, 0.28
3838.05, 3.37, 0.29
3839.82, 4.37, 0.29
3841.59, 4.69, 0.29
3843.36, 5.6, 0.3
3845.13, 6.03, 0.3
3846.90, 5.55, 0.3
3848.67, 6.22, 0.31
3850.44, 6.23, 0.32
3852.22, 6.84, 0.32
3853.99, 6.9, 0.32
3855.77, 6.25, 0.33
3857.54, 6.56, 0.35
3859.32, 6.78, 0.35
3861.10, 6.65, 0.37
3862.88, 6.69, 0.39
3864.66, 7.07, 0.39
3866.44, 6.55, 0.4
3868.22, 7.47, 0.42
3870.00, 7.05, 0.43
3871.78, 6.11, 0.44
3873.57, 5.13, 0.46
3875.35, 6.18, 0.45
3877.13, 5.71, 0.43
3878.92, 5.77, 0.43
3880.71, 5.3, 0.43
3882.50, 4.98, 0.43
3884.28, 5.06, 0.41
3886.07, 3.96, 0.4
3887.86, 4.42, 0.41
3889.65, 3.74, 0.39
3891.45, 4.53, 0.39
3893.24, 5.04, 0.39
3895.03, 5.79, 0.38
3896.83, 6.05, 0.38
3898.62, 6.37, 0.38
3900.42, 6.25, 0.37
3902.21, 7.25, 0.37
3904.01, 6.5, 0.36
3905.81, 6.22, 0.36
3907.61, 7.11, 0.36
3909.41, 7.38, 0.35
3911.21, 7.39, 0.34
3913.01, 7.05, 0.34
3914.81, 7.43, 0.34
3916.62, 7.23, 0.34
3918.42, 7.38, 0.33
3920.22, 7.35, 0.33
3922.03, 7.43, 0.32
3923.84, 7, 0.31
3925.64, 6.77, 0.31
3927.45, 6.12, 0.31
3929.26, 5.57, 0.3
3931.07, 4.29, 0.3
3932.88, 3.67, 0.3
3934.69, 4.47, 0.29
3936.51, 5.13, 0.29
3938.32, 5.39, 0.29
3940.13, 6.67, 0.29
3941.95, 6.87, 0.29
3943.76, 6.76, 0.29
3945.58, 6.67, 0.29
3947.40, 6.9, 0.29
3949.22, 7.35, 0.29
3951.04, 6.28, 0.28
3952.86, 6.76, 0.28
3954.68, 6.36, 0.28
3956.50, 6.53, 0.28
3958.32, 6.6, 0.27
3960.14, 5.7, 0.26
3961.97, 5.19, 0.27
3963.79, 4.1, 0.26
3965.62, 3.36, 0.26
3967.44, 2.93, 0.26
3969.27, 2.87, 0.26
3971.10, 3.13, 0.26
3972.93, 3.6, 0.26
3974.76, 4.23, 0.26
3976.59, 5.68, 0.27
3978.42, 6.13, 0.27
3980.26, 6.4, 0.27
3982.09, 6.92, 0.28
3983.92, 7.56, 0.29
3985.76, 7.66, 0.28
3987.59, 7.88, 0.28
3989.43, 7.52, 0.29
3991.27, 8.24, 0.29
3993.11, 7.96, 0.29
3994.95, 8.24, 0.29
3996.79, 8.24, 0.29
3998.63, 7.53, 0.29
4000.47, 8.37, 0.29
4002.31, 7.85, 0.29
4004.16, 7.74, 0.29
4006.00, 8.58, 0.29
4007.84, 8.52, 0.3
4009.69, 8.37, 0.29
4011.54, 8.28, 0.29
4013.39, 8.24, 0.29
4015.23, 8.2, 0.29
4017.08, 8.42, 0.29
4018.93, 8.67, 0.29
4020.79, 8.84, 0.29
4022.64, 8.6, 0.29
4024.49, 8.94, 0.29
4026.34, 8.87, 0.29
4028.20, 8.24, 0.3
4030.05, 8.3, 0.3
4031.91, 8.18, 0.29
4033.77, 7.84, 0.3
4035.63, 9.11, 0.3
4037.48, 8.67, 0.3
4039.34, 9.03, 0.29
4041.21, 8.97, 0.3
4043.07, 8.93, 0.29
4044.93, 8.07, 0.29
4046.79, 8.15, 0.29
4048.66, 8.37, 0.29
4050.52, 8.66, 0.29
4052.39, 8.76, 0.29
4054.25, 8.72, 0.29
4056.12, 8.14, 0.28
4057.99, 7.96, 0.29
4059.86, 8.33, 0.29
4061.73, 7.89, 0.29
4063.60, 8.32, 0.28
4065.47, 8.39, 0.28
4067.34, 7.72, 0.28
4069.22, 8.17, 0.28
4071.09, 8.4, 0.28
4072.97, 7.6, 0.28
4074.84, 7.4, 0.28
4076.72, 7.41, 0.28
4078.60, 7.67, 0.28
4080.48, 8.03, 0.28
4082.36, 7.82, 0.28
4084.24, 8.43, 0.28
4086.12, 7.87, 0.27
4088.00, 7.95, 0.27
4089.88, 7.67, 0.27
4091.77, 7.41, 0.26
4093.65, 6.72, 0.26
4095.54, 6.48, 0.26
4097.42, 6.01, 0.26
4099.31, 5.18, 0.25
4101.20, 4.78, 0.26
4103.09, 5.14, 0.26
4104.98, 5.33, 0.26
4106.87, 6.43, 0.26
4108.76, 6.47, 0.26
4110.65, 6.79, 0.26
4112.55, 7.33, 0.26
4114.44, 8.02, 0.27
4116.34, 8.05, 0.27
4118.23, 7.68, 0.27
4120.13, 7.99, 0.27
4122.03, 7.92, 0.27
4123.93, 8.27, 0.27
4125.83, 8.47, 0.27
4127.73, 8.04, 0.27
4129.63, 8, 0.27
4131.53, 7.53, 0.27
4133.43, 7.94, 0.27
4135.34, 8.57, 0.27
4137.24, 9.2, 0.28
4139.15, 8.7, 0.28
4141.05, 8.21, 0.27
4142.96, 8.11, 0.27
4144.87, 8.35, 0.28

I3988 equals 1.37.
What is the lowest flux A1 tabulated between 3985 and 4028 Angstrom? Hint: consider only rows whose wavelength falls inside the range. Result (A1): 7.52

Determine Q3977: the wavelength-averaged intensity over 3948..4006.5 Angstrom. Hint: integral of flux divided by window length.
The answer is 6.35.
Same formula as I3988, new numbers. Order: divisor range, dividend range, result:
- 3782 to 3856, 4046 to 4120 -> 1.63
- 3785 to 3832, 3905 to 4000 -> 1.30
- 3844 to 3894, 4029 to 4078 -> 1.55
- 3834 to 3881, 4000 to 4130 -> 1.49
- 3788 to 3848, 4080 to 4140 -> 1.72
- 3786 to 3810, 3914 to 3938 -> 1.34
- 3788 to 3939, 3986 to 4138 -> 1.54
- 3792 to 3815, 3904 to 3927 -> 1.49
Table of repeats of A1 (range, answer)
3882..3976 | 2.87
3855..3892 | 3.74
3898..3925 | 6.22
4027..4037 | 7.84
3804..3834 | 3.75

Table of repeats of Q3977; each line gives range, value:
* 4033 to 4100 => 7.96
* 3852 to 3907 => 5.97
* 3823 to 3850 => 4.67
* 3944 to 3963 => 6.43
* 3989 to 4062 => 8.37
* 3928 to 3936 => 4.6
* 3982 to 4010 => 7.97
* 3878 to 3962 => 6.1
